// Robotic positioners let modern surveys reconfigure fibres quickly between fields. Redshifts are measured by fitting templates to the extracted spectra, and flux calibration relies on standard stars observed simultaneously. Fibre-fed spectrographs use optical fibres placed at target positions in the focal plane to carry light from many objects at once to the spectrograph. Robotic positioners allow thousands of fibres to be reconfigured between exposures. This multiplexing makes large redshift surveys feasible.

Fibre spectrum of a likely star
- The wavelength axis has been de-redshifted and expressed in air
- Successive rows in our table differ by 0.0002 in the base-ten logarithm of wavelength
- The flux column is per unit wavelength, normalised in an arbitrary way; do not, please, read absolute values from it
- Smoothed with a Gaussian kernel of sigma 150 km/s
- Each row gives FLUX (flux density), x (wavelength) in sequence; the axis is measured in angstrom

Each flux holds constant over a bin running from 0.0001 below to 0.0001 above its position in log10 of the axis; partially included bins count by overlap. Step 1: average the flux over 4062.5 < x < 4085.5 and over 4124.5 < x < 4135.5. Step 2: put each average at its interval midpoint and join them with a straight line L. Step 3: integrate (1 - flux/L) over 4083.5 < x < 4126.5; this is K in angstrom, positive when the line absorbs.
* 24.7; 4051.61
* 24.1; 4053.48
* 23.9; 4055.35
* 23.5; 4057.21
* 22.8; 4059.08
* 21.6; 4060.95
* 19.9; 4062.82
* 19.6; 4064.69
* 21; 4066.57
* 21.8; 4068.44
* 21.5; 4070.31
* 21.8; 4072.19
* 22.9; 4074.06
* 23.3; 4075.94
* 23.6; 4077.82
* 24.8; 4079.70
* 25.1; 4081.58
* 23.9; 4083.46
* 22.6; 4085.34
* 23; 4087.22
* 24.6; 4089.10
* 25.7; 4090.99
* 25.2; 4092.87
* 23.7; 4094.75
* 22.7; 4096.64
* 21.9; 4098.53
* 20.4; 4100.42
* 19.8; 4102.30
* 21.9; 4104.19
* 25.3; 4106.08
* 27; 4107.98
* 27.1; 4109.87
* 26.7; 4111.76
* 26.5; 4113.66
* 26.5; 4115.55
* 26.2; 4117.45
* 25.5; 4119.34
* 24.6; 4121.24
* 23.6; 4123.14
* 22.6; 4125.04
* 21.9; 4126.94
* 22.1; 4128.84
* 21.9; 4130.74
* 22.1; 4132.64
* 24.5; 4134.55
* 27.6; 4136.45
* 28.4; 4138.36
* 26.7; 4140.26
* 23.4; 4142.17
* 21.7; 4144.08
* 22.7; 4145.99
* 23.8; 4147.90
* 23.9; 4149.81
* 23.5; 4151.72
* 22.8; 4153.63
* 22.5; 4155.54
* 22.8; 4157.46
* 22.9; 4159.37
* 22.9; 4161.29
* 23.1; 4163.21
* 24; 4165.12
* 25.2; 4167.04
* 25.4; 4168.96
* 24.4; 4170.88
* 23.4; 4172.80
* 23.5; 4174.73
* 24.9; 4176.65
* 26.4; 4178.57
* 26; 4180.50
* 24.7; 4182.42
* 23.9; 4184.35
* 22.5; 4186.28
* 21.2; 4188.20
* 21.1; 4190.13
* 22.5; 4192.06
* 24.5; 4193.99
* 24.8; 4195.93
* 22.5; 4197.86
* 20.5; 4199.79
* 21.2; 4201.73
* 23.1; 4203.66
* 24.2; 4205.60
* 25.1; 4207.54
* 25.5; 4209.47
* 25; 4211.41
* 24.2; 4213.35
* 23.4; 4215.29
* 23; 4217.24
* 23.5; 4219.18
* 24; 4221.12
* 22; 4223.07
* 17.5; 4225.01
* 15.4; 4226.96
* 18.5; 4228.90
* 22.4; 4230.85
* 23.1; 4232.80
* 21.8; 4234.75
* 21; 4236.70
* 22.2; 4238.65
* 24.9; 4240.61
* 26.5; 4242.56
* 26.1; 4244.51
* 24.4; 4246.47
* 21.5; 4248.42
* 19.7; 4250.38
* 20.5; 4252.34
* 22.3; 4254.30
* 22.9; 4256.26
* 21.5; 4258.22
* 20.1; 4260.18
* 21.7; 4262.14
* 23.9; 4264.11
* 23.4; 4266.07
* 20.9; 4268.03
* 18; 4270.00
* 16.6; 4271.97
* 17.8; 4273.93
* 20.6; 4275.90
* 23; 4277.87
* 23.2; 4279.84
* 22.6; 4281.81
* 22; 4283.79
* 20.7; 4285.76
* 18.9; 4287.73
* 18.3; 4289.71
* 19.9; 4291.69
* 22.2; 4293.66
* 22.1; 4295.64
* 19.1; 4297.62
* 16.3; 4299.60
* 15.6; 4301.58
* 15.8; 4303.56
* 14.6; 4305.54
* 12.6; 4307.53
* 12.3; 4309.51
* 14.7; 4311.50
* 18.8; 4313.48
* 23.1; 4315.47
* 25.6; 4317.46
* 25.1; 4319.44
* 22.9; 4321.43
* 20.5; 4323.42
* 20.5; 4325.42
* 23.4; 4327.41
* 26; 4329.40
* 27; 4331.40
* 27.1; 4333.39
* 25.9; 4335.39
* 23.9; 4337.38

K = -3.2 angstrom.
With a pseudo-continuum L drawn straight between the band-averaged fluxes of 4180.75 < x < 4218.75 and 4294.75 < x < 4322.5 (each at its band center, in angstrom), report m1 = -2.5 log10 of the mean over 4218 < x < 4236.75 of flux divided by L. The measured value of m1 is 0.06 mag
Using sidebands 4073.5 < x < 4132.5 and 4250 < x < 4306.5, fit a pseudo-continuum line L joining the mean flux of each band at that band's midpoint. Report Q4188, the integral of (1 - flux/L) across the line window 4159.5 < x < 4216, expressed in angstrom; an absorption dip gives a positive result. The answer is -4.2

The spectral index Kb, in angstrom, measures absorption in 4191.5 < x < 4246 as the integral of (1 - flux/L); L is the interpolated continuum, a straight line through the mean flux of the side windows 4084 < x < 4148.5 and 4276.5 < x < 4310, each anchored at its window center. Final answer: -4.5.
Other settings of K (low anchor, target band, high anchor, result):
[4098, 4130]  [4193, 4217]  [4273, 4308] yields -2.26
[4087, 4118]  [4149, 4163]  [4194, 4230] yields 0.24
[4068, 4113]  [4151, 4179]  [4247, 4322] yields -1.96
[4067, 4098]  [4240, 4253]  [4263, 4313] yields -2.28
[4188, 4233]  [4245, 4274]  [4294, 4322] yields -1.04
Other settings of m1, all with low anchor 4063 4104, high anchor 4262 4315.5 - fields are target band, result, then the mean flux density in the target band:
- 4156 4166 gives -0.084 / 23.1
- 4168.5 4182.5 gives -0.176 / 24.8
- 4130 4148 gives -0.121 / 24.3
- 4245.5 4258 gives -0.109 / 21.9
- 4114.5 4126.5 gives -0.123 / 24.7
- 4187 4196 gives -0.089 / 22.6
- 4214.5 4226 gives -0.095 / 22.2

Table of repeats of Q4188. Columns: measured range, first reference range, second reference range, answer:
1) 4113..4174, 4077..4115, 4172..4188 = 0.5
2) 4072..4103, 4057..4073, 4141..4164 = -2.1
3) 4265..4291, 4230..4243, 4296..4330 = 0.6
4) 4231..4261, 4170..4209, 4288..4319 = -2.4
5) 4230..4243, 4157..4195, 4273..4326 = -0.8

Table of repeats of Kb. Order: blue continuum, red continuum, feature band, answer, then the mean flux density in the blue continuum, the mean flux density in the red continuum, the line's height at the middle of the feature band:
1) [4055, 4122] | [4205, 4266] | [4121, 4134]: 0.4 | 23.6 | 22.5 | 23.3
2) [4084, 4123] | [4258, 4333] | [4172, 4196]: -1.2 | 24.3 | 20.3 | 22.7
